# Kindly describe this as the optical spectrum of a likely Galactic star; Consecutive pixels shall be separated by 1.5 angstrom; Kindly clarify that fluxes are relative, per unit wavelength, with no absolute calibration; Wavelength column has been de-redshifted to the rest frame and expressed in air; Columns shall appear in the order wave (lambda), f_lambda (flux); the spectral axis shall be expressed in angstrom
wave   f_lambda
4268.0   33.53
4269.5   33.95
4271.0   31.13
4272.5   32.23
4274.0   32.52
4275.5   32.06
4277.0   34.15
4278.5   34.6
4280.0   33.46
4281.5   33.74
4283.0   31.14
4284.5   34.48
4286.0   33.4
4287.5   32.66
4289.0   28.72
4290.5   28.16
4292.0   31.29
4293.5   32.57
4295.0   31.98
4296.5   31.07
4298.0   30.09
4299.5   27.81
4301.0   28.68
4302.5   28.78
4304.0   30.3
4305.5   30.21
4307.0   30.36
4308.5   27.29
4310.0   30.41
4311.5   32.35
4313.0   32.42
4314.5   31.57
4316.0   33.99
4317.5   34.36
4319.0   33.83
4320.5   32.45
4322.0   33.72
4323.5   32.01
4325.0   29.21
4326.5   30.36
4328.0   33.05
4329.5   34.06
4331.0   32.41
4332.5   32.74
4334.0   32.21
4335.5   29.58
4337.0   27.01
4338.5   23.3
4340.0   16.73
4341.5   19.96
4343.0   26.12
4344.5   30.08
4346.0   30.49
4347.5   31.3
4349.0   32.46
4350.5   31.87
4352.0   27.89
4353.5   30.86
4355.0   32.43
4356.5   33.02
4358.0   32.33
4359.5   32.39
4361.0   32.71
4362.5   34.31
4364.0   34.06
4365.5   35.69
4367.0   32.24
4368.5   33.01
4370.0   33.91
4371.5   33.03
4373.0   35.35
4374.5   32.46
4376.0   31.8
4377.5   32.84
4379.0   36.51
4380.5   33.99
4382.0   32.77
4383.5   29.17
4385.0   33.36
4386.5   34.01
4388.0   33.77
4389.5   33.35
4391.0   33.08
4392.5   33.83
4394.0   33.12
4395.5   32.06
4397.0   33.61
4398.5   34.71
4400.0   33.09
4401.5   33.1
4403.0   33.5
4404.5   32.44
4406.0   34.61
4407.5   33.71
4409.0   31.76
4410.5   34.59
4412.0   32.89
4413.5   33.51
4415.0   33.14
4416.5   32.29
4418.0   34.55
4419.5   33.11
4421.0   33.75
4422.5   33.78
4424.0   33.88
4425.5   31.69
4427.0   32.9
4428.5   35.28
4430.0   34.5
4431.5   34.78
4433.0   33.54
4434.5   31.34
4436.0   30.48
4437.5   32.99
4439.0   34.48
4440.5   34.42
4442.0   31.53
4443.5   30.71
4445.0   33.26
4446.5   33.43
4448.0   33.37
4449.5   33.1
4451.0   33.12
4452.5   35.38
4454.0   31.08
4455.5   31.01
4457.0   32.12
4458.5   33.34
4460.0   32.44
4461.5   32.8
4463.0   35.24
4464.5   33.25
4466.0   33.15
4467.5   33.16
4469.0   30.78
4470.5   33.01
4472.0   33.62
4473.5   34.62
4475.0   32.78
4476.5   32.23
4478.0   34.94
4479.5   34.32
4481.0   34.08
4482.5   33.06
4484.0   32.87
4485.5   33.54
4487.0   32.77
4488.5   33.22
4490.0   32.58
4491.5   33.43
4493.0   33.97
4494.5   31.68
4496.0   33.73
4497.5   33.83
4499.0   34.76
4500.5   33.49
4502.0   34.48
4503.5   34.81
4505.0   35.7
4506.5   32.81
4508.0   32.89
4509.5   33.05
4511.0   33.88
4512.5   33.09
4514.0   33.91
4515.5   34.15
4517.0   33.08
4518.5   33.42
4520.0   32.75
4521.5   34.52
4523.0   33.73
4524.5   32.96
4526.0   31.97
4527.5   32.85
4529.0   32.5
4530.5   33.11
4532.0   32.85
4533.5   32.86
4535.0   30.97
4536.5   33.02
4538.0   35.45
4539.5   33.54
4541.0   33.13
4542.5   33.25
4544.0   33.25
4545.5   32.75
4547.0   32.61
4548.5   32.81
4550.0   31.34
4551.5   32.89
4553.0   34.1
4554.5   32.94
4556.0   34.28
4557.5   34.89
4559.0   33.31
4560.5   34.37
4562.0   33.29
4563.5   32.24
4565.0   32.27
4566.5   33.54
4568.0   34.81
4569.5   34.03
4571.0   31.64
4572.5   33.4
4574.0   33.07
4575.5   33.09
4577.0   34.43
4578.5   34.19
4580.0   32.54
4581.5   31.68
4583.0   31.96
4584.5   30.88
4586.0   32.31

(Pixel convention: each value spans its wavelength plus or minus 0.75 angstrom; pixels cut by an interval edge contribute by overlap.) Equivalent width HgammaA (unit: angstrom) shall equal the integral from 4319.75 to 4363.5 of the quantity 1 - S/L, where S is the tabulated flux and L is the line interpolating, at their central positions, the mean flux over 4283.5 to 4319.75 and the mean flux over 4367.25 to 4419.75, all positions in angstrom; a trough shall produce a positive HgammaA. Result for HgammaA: 2.5 angstrom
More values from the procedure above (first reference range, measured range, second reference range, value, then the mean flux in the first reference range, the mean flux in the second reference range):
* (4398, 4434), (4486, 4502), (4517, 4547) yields -0.1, 33.5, 33.1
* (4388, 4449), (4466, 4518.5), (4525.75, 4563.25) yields -0.5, 33.3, 33.1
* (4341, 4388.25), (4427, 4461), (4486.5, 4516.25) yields 0.0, 32.1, 33.6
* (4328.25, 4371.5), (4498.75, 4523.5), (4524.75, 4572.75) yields -0.9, 30.6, 33.1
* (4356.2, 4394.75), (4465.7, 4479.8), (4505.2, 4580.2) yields 0.0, 33.3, 33.3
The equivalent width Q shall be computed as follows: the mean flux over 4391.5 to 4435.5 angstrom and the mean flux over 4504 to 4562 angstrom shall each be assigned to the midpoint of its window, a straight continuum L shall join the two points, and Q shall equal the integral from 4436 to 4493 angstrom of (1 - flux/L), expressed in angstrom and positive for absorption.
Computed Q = 0.4 angstrom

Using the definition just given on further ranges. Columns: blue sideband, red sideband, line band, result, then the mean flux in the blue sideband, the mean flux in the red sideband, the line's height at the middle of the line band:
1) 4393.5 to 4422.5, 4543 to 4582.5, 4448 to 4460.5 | 0.21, 33.4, 33.2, 33.3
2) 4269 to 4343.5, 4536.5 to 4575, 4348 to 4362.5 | -0.27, 30.8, 33.3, 31.3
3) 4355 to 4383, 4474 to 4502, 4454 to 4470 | 0.37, 33.4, 33.4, 33.4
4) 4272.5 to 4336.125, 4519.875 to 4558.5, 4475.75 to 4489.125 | -0.27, 31.7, 33.1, 32.8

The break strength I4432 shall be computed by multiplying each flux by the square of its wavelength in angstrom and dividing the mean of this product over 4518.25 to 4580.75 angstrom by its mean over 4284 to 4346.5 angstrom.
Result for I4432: 1.2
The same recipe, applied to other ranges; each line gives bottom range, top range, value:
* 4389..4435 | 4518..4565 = 1.05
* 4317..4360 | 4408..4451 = 1.14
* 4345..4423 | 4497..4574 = 1.08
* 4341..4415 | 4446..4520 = 1.07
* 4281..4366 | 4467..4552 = 1.17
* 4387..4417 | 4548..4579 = 1.08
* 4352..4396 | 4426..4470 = 1.03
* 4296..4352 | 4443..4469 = 1.16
